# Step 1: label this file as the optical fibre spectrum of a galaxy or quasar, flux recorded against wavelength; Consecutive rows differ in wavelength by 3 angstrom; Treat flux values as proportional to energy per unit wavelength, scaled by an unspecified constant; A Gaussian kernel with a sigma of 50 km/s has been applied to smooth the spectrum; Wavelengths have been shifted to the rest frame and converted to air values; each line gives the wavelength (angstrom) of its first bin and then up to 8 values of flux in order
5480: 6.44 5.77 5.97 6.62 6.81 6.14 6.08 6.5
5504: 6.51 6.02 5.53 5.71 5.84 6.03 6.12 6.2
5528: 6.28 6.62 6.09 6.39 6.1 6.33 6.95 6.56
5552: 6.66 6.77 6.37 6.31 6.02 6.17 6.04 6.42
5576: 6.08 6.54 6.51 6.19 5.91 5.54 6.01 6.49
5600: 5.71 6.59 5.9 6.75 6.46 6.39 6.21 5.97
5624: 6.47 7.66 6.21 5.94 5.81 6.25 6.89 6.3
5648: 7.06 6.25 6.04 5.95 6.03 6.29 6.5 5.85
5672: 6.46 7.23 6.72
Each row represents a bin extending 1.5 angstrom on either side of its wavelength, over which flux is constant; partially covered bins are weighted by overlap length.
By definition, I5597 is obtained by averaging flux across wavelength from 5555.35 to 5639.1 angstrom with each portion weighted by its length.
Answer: 6.25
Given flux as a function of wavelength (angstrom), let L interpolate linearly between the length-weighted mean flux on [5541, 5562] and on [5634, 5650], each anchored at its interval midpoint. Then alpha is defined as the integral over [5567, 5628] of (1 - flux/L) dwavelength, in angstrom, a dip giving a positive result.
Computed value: 2.1 angstrom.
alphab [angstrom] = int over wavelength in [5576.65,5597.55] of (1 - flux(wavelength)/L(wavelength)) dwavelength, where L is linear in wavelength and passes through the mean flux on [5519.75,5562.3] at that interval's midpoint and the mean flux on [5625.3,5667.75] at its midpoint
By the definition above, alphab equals 0.8 angstrom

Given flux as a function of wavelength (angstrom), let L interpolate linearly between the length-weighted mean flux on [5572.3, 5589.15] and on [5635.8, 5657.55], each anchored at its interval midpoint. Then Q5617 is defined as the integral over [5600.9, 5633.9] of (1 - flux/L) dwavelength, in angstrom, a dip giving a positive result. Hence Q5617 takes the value -0.4 angstrom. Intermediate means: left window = 6.28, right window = 6.37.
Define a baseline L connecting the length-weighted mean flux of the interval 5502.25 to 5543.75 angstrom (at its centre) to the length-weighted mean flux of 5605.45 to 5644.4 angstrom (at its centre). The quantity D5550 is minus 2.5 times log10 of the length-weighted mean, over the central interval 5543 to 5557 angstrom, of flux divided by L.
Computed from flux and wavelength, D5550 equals -0.08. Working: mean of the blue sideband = 6.12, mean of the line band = 6.68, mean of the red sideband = 6.39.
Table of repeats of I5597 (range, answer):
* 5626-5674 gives 6.34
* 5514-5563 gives 6.34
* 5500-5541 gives 6.13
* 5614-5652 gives 6.42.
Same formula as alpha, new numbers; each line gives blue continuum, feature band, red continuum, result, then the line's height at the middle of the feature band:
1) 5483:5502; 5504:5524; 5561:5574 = 1.1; 6.27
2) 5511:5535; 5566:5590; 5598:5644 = 0.1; 6.24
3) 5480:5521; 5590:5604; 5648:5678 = 0.4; 6.26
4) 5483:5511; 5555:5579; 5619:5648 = 0.3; 6.33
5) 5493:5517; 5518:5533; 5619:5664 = -0.4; 6.1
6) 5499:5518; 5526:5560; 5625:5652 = -1.7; 6.14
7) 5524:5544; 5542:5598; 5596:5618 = -0.1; 6.3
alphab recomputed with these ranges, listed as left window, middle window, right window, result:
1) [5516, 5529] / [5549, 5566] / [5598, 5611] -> -0.7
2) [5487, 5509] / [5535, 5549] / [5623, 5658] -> -0.2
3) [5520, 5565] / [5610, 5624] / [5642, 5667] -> 0.1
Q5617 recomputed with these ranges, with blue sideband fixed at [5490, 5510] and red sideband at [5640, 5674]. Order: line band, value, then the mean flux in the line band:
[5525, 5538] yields -0.1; 6.33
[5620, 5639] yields 0.0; 6.35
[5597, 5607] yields 0.3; 6.14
